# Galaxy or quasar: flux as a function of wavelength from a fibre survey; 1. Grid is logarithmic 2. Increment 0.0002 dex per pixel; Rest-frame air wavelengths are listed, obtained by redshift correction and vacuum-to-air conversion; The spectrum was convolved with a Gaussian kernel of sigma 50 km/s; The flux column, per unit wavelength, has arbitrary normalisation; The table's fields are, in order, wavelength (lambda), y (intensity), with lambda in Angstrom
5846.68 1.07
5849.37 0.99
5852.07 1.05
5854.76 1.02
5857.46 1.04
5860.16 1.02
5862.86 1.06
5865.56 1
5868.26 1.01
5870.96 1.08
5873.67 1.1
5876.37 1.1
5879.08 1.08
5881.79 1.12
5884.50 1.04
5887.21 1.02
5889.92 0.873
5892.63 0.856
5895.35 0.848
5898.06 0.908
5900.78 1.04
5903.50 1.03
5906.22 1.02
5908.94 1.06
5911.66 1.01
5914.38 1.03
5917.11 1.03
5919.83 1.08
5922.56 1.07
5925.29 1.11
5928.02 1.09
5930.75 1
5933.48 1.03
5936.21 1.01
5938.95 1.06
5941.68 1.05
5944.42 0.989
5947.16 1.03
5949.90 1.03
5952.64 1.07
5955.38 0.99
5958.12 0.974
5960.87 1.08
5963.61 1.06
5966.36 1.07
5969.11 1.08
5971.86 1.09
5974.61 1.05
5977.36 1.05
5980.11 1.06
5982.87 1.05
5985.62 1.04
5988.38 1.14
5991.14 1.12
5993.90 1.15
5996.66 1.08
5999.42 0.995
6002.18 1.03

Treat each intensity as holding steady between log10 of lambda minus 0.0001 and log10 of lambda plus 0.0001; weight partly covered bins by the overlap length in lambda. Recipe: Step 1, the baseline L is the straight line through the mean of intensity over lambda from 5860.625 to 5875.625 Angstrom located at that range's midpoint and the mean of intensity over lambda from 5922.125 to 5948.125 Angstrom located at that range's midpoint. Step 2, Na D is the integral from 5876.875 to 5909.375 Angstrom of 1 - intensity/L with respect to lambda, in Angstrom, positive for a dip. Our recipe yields 1.7 Angstrom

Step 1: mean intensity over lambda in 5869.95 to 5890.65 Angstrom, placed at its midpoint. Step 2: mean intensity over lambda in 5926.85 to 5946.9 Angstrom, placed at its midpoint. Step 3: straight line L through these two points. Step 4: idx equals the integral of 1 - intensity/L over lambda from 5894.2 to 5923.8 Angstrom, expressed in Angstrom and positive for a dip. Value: 0.9 Angstrom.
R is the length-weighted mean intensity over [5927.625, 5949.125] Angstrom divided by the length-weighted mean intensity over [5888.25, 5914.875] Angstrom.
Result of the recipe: 1.07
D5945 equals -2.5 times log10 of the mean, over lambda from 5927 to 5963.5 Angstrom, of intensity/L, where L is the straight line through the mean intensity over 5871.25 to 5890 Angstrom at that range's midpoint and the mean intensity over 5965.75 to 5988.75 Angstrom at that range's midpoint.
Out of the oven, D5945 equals 0.03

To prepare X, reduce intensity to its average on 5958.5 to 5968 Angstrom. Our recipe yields 1.06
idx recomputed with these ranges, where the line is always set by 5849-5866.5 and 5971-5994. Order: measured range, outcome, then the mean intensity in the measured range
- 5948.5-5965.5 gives 0.5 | 1.04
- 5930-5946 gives 0.6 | 1.02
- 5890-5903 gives 1.6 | 0.917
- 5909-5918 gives 0.2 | 1.03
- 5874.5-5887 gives -0.5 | 1.08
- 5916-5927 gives -0.2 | 1.07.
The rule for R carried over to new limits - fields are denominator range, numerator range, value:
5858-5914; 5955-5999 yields 1.05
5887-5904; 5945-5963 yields 1.11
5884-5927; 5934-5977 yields 1.04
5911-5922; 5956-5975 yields 1.01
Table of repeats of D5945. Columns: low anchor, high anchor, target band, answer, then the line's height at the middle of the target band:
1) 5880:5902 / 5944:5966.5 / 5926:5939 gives -0.03 mag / 1.01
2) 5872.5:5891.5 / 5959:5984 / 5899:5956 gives 0.02 mag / 1.05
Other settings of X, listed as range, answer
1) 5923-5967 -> 1.04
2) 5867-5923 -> 1.02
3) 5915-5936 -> 1.05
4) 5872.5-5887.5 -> 1.08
